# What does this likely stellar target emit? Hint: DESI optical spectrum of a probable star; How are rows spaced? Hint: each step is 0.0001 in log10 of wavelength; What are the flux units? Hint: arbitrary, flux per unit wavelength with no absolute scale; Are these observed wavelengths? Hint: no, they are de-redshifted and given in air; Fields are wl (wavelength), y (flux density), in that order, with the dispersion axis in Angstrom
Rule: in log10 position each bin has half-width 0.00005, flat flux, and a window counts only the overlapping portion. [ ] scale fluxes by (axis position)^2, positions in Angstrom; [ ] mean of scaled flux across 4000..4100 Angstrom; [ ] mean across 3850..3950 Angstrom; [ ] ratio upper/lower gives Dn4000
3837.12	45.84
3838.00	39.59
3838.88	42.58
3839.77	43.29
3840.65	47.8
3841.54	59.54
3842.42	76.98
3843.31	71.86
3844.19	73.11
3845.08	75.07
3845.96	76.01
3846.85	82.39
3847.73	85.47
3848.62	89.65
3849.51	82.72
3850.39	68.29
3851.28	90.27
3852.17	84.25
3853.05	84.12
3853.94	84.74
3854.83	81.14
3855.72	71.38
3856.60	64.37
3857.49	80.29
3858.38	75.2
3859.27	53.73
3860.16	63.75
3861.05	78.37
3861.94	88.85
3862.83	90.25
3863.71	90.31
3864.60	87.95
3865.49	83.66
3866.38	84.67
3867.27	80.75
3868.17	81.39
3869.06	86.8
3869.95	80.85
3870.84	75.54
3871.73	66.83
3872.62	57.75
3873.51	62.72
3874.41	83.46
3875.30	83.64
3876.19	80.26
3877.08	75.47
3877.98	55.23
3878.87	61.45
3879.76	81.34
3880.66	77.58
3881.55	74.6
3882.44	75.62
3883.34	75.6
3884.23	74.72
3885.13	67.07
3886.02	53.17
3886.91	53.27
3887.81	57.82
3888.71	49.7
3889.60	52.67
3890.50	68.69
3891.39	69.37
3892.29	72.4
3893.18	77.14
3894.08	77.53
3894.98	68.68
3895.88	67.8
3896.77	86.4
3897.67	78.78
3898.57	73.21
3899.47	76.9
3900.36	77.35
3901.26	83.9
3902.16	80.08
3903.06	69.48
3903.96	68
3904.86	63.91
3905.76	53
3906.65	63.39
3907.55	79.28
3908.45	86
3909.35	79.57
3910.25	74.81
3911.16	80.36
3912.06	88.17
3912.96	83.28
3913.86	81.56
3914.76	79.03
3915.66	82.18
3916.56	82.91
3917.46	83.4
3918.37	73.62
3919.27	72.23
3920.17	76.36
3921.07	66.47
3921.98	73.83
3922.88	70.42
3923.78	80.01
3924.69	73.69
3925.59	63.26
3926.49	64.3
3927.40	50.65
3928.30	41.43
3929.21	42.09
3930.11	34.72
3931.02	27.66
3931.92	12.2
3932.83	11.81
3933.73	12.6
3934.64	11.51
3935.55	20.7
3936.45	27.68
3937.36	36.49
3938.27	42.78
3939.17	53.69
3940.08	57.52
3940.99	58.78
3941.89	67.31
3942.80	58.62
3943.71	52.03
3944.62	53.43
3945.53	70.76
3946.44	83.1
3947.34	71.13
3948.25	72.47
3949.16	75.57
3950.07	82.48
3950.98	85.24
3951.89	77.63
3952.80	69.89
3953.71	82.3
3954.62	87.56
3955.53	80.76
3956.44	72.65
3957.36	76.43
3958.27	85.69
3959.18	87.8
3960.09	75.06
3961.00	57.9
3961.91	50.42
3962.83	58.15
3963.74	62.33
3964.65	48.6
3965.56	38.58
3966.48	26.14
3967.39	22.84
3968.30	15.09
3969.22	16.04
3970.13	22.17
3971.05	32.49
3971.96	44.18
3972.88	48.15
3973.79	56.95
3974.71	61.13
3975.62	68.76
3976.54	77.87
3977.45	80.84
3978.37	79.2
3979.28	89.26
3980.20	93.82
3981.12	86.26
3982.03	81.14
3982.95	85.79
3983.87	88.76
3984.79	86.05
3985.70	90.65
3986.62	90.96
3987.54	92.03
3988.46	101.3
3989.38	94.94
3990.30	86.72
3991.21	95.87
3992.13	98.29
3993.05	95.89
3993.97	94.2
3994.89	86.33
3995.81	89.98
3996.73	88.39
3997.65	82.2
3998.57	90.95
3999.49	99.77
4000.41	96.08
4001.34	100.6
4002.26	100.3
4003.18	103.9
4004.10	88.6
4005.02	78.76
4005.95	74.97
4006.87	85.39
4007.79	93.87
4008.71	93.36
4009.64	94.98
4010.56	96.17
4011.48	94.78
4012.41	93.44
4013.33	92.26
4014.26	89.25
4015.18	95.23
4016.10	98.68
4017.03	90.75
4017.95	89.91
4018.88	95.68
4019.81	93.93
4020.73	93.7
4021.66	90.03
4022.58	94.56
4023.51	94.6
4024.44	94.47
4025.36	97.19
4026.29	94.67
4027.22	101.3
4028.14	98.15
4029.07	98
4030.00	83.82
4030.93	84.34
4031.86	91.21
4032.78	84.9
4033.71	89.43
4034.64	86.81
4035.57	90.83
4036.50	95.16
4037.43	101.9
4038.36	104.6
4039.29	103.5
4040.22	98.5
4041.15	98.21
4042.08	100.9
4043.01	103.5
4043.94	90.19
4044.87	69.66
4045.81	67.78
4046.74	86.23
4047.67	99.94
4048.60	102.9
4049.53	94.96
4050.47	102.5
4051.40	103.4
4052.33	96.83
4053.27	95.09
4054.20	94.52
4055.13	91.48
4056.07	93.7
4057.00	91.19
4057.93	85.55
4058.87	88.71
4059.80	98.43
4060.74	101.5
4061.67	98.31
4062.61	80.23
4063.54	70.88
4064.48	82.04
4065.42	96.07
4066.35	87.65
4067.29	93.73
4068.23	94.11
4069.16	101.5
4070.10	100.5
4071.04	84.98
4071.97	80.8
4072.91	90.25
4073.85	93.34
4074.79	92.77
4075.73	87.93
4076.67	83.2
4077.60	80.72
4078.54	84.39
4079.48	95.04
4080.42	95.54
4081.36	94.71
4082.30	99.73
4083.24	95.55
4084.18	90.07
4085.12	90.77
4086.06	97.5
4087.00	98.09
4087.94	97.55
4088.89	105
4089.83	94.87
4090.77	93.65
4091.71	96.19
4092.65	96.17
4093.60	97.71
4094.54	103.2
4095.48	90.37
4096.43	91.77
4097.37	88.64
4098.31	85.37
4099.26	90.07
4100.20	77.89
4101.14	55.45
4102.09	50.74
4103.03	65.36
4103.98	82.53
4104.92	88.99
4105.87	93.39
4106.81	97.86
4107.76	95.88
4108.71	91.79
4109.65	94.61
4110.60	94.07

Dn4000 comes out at 1.48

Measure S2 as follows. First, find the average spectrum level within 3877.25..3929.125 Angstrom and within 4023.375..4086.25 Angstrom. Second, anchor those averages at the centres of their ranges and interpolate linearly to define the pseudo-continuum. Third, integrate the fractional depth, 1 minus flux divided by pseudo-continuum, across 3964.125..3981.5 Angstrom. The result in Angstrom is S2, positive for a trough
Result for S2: 6.05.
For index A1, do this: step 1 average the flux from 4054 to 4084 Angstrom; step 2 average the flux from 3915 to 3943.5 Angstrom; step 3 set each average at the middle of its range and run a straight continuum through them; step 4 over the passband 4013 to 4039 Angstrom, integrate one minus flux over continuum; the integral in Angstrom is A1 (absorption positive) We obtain -4.7 Angstrom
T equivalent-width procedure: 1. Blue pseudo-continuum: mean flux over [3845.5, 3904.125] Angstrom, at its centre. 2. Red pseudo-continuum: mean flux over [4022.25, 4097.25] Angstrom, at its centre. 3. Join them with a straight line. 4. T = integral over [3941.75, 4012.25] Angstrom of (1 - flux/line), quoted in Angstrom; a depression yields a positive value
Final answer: 7.75 Angstrom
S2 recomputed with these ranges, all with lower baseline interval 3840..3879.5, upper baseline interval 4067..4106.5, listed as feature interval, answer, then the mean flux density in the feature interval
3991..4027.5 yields -3.38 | 93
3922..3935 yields 5.89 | 43.8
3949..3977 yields 7.78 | 59.4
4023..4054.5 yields -2.61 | 94.1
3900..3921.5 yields 0.83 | 76.2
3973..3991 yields 0.05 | 83.4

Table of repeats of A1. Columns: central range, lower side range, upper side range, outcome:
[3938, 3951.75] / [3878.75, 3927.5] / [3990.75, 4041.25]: 2.4 Angstrom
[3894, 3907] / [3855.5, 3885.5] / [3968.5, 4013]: 0.8 Angstrom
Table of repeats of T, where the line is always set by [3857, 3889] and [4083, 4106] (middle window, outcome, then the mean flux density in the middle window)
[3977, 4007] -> -3.2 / 90.3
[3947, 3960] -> 0.0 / 79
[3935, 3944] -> 3.6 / 47.1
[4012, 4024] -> -1.4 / 93.2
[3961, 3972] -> 5.9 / 37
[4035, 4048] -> -1.3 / 93.5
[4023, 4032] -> -1.1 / 93.8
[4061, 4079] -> -0.4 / 88.8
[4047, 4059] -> -1.4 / 95.5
